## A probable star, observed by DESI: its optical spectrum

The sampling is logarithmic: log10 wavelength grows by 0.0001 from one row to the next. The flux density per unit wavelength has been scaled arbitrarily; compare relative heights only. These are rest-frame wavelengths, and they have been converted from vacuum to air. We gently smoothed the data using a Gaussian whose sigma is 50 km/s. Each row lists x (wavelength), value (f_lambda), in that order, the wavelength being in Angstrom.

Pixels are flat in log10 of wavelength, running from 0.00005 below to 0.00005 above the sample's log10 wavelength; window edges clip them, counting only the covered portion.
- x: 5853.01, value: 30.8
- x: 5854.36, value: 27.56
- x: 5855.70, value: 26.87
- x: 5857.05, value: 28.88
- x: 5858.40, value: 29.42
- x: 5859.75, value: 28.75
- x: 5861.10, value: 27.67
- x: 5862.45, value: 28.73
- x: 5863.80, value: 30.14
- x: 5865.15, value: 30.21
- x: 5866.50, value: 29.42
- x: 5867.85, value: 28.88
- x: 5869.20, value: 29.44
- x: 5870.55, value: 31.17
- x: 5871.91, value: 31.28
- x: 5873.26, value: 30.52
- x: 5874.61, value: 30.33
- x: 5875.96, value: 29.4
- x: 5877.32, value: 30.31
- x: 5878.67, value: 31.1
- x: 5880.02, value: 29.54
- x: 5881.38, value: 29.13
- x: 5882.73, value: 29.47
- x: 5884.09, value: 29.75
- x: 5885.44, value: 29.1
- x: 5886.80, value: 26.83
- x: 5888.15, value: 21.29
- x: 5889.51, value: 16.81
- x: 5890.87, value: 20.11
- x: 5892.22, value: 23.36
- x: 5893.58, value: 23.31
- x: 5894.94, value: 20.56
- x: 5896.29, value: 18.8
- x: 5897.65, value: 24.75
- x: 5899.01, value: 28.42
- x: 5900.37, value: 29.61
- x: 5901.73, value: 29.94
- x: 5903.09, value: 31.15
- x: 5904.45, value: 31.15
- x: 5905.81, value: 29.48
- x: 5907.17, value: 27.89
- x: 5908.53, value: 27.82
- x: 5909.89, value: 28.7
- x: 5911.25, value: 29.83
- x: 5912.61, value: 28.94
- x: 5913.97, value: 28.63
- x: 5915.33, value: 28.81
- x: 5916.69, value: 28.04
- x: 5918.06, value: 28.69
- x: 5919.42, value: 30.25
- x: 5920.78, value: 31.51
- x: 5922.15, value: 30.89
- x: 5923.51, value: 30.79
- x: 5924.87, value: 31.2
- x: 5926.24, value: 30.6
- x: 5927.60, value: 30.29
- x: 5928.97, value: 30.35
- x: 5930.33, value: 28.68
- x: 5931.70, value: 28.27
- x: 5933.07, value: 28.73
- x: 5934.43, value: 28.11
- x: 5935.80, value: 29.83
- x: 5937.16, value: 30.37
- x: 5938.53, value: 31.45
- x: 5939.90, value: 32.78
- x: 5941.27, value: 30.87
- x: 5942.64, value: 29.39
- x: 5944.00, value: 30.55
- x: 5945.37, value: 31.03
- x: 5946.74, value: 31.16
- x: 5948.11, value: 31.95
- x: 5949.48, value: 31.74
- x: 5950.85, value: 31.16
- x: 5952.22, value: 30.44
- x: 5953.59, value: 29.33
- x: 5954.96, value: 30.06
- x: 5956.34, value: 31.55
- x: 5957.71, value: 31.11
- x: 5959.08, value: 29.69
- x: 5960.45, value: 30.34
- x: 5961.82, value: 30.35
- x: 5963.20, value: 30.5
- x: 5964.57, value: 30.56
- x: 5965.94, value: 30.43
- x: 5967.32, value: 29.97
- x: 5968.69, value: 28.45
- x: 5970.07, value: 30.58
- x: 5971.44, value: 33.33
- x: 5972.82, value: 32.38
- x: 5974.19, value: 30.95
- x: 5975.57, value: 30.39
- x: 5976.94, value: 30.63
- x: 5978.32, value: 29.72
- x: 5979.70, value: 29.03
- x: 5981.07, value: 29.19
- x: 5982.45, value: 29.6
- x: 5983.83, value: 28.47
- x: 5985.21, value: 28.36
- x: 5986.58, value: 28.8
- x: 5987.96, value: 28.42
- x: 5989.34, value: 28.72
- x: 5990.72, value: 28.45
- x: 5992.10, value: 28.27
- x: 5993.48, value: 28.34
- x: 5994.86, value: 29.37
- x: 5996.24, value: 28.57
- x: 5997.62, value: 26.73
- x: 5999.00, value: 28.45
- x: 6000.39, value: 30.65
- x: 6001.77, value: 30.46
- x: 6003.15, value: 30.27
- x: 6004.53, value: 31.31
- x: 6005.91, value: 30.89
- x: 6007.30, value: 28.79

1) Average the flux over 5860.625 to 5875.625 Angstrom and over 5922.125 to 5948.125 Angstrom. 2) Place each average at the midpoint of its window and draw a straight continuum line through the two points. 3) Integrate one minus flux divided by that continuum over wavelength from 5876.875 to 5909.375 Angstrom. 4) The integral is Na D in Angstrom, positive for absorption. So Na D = 3.65 Angstrom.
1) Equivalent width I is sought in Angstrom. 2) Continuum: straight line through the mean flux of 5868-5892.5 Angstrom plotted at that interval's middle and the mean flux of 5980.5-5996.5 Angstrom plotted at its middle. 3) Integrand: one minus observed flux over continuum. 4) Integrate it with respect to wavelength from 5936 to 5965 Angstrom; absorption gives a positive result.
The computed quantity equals -2.4 Angstrom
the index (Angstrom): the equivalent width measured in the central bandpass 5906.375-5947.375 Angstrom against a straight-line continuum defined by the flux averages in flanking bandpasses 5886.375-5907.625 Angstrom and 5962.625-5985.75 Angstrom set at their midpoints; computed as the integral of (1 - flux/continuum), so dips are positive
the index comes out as -4.1 Angstrom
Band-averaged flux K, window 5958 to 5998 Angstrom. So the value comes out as 29.6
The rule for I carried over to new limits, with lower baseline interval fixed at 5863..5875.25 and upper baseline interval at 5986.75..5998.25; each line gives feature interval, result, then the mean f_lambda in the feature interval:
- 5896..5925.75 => 0.52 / 29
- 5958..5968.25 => -0.52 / 30.3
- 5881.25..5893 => 1.97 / 24.9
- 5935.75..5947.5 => -0.72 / 30.9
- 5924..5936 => -0.12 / 29.6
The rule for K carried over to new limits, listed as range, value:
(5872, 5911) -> 27.2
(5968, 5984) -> 30.3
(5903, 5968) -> 30.1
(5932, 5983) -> 30.5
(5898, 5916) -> 29.2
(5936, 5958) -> 30.9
